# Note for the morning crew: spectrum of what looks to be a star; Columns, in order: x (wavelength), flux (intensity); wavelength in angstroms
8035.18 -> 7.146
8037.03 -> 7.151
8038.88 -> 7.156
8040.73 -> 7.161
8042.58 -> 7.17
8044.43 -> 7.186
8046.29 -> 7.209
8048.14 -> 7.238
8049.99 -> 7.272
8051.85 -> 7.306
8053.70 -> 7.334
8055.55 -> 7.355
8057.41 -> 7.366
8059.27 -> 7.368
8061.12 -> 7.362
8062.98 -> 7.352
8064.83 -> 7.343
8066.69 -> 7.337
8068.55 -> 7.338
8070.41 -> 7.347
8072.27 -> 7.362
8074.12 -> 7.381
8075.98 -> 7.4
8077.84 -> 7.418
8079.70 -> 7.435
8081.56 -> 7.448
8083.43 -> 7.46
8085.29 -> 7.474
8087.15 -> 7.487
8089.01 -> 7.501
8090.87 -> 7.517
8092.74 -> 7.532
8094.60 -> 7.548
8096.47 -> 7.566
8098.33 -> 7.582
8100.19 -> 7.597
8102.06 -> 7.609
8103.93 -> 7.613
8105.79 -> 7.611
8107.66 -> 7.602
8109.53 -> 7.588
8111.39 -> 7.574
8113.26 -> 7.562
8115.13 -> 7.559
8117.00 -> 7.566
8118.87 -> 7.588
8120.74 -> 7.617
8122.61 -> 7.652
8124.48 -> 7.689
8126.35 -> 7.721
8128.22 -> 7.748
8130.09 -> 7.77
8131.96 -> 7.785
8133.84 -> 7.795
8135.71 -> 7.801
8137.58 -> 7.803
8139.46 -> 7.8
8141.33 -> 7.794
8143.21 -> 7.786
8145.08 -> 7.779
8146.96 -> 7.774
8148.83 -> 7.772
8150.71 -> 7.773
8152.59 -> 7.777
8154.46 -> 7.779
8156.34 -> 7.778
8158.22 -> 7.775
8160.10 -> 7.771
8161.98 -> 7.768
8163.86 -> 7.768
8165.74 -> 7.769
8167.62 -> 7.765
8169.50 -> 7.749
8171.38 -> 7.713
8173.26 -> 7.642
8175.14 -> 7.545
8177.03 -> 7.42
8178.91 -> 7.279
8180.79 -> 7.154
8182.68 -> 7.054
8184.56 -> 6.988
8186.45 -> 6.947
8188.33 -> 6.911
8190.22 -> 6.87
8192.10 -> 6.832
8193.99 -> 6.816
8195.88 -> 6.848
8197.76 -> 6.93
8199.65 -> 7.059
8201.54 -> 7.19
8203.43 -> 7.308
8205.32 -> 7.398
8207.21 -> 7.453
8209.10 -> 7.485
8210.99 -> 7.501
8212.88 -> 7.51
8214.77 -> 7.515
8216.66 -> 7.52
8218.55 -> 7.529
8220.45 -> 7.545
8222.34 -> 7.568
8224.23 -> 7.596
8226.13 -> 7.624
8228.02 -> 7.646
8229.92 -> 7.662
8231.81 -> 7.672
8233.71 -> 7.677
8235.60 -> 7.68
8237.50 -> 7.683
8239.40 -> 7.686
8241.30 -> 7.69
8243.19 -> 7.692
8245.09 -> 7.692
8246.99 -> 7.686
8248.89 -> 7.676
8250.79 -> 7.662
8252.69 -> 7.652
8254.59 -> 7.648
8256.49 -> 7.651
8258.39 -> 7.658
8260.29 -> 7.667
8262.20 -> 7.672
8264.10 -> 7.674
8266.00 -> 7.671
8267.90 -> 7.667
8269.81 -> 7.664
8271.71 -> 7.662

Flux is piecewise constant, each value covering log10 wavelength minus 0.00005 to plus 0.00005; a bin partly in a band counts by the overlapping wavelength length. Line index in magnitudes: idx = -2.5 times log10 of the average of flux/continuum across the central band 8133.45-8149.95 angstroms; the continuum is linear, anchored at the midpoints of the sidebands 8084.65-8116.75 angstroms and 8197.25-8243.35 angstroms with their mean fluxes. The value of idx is -0.03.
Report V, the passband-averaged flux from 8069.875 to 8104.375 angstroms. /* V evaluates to 7.49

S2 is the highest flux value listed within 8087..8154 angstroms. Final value 7.803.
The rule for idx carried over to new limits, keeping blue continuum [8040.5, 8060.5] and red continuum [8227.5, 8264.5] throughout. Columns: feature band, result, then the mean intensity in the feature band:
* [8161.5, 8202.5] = 0.04 mag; 7.27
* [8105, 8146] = -0.04 mag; 7.69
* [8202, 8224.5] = 0.02 mag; 7.49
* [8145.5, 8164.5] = -0.04 mag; 7.77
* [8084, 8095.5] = -0.02 mag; 7.51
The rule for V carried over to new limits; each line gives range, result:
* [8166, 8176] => 7.69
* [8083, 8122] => 7.56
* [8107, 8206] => 7.52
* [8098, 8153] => 7.69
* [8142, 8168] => 7.77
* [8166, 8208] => 7.23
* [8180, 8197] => 6.93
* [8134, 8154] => 7.79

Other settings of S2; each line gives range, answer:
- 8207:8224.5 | 7.596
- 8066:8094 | 7.532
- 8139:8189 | 7.8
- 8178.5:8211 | 7.501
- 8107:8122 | 7.617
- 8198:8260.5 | 7.692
